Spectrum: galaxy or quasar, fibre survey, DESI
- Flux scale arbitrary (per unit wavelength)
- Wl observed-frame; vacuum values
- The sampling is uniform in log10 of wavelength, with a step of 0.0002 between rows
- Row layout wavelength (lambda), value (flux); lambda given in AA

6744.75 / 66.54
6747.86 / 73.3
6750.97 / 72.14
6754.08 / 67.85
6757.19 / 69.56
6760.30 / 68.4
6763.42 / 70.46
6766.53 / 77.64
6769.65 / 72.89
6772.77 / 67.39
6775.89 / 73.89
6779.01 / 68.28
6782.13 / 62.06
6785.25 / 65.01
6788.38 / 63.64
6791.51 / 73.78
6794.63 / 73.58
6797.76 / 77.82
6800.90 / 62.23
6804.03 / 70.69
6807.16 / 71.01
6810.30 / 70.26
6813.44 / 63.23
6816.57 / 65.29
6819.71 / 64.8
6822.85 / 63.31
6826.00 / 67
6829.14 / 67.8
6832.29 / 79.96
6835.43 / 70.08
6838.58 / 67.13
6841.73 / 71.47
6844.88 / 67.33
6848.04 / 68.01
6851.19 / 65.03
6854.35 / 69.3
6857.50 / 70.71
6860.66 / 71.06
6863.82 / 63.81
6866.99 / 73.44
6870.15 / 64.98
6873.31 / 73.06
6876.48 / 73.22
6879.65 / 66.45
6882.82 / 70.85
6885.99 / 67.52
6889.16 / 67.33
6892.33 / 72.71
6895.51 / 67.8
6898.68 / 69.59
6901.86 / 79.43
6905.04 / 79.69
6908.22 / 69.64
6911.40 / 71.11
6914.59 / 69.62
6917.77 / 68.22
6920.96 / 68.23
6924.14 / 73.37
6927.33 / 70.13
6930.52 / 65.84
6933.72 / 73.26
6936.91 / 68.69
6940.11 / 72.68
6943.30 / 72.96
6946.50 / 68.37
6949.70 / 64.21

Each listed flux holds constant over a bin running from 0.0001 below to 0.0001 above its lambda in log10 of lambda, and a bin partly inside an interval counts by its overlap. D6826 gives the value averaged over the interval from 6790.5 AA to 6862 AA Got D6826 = 69.1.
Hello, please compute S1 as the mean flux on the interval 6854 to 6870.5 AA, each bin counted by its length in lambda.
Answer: 69.1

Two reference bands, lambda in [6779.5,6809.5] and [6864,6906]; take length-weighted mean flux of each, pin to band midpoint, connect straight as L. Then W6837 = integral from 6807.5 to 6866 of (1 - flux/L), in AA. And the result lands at 1.3 AA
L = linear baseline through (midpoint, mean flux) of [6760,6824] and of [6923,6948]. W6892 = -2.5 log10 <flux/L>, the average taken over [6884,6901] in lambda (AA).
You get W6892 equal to 0.01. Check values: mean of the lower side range 68.9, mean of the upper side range 70.6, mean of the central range 69.5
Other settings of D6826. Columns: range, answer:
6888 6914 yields 72.1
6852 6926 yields 70.4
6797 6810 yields 69.9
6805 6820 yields 67.3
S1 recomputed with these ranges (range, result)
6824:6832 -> 69.1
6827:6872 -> 69.3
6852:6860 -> 69.7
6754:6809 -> 69.8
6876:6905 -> 70.9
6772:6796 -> 68.5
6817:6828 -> 65.2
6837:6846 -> 68.7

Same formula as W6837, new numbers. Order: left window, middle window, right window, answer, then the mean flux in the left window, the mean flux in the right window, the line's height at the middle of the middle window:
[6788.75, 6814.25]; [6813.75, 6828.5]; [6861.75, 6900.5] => 1.0 AA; 70.2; 69.3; 70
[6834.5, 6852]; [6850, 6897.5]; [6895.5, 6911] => 1.2 AA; 68.2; 73.6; 71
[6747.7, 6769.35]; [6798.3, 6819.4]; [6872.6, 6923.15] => 1.1 AA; 71.3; 70.9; 71.2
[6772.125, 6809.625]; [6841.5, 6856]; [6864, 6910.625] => 0.5 AA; 69.2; 70.9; 70.2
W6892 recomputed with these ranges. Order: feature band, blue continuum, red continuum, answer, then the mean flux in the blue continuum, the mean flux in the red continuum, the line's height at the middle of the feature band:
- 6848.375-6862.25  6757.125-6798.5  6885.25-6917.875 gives 0.031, 70.2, 71.4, 70.9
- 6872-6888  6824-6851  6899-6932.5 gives 0.008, 69.5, 71.5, 70.6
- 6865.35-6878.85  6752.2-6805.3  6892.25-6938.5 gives -0.003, 69.7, 71.1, 70.7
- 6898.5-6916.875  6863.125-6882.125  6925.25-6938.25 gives -0.056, 69.5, 69.6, 69.6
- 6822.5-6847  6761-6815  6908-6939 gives 0.003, 69.6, 69.9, 69.7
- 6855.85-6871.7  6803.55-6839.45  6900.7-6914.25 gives 0.038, 68.3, 74.3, 71.3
